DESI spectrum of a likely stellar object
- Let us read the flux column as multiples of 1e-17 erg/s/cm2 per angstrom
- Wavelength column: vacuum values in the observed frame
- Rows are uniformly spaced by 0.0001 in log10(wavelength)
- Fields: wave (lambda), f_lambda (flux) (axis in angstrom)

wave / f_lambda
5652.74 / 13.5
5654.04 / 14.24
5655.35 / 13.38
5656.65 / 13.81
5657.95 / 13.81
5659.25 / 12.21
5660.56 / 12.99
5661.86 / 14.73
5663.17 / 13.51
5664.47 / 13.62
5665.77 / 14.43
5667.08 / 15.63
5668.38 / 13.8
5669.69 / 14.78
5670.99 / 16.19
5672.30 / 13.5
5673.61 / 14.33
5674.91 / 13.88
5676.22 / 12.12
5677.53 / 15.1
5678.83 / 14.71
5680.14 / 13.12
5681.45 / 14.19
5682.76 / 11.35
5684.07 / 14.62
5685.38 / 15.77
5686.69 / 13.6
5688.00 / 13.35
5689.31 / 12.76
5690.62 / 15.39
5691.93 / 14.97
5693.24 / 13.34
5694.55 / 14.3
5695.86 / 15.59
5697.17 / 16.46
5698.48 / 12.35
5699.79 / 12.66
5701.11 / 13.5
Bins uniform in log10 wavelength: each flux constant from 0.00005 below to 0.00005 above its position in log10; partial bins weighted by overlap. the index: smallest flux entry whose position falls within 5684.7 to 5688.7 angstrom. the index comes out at 13.35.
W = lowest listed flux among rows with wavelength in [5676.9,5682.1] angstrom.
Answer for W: 13.12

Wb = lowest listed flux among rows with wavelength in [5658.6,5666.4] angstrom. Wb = 12.21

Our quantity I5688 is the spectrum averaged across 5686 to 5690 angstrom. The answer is 13.3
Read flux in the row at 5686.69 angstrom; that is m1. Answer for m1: 13.6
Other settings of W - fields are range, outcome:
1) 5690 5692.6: 14.97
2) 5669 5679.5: 12.12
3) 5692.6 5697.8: 13.34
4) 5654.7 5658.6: 13.38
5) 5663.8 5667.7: 13.62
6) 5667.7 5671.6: 13.8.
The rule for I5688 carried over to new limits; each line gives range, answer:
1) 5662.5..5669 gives 14.2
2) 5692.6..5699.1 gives 14.4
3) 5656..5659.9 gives 13.3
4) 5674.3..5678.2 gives 13.7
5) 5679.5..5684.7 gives 13.3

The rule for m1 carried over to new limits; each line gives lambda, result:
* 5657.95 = 13.81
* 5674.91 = 13.88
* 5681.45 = 14.19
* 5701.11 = 13.5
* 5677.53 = 15.1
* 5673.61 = 14.33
